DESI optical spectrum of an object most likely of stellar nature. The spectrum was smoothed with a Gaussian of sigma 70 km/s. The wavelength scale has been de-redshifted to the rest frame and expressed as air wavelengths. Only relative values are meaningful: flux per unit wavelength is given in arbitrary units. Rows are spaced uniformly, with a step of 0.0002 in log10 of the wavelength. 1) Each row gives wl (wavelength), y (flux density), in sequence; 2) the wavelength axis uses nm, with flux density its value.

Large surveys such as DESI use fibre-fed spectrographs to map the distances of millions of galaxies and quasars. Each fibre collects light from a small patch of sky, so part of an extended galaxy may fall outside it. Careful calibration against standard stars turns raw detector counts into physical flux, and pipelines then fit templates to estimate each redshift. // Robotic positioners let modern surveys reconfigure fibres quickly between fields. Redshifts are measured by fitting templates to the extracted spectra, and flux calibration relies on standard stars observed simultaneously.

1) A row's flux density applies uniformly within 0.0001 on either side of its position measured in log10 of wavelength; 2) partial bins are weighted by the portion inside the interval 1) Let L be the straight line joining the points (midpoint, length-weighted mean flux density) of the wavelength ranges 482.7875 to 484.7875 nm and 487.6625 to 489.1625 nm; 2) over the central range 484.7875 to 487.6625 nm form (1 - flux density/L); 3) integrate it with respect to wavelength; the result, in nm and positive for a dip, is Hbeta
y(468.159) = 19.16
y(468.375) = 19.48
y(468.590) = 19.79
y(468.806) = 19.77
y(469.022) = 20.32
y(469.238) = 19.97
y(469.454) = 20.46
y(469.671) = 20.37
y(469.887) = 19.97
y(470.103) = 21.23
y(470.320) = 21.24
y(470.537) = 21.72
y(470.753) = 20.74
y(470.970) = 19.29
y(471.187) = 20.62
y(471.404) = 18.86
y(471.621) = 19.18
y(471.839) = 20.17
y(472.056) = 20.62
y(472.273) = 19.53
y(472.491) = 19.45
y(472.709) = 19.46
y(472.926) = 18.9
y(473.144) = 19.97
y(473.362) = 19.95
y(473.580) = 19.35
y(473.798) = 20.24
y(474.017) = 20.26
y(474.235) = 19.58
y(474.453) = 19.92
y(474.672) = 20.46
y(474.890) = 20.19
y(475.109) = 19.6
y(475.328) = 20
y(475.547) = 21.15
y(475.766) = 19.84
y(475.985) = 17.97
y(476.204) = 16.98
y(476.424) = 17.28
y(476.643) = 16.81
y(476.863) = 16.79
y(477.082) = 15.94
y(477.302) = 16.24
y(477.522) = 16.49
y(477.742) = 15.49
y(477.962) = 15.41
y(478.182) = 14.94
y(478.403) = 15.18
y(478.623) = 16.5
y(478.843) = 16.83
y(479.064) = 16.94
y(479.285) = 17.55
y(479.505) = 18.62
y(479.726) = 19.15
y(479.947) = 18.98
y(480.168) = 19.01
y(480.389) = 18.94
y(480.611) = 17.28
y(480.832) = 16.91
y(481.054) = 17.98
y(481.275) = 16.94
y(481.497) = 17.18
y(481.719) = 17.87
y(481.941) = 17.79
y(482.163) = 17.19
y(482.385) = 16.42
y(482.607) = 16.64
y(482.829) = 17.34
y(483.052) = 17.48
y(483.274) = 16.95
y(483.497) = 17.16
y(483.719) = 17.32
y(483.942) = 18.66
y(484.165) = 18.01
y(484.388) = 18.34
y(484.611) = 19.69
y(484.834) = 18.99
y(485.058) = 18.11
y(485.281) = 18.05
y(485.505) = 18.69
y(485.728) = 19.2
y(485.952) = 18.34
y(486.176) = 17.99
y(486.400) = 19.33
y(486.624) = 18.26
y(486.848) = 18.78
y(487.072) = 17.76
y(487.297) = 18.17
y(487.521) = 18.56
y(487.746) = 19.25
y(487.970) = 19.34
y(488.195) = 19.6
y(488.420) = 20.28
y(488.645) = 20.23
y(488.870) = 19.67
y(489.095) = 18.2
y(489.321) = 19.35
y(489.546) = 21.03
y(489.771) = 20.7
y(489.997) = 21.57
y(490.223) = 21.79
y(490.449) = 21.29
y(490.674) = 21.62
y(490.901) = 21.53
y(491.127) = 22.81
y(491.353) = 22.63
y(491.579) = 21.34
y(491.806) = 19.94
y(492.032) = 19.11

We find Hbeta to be 0.05 nm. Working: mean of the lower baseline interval 17.9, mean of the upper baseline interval 19.6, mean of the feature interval 18.5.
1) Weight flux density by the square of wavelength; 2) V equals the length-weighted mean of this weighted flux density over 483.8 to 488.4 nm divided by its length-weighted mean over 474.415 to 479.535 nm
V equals 1.10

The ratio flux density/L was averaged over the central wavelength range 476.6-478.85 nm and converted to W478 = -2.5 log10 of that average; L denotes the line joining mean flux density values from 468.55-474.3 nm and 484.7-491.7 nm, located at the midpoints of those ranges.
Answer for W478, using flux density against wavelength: 0.24 mag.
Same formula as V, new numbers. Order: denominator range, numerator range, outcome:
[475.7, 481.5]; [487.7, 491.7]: 1.26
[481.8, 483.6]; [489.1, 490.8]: 1.25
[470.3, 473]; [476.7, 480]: 0.86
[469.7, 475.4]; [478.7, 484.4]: 0.92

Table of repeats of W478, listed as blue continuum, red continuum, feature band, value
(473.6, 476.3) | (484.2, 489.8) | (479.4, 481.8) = 0.08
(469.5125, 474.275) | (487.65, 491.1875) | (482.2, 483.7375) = 0.19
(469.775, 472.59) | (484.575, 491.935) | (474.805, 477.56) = 0.11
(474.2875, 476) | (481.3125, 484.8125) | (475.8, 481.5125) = 0.11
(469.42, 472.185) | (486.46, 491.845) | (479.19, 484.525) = 0.14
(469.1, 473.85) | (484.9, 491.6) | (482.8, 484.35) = 0.13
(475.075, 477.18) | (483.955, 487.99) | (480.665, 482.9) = 0.07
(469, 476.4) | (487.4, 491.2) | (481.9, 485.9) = 0.13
